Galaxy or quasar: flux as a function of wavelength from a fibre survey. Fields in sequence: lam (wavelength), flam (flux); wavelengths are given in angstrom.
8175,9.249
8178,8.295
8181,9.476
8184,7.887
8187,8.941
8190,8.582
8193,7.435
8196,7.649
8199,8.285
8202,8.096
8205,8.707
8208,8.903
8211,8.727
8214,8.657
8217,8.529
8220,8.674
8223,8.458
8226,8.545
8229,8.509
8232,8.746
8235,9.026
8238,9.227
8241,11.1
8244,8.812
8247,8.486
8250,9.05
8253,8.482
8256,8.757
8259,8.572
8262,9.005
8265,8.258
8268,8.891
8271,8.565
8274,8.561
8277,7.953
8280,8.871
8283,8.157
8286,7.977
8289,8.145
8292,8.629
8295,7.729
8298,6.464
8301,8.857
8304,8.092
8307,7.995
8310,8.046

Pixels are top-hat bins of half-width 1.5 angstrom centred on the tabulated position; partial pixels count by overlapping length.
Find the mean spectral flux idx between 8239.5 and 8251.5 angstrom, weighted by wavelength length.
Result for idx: 9.36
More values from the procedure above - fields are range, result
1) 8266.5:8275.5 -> 8.67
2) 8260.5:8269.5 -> 8.72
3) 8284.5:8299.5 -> 7.79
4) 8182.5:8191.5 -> 8.47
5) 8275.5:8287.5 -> 8.24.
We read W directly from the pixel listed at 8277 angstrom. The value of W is 7.953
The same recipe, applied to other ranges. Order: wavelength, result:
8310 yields 8.046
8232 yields 8.746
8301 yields 8.857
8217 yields 8.529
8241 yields 11.1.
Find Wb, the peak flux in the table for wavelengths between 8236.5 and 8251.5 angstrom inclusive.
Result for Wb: 11.1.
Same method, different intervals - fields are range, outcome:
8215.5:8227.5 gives 8.674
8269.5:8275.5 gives 8.565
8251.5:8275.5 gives 9.005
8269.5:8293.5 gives 8.871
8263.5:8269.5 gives 8.891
